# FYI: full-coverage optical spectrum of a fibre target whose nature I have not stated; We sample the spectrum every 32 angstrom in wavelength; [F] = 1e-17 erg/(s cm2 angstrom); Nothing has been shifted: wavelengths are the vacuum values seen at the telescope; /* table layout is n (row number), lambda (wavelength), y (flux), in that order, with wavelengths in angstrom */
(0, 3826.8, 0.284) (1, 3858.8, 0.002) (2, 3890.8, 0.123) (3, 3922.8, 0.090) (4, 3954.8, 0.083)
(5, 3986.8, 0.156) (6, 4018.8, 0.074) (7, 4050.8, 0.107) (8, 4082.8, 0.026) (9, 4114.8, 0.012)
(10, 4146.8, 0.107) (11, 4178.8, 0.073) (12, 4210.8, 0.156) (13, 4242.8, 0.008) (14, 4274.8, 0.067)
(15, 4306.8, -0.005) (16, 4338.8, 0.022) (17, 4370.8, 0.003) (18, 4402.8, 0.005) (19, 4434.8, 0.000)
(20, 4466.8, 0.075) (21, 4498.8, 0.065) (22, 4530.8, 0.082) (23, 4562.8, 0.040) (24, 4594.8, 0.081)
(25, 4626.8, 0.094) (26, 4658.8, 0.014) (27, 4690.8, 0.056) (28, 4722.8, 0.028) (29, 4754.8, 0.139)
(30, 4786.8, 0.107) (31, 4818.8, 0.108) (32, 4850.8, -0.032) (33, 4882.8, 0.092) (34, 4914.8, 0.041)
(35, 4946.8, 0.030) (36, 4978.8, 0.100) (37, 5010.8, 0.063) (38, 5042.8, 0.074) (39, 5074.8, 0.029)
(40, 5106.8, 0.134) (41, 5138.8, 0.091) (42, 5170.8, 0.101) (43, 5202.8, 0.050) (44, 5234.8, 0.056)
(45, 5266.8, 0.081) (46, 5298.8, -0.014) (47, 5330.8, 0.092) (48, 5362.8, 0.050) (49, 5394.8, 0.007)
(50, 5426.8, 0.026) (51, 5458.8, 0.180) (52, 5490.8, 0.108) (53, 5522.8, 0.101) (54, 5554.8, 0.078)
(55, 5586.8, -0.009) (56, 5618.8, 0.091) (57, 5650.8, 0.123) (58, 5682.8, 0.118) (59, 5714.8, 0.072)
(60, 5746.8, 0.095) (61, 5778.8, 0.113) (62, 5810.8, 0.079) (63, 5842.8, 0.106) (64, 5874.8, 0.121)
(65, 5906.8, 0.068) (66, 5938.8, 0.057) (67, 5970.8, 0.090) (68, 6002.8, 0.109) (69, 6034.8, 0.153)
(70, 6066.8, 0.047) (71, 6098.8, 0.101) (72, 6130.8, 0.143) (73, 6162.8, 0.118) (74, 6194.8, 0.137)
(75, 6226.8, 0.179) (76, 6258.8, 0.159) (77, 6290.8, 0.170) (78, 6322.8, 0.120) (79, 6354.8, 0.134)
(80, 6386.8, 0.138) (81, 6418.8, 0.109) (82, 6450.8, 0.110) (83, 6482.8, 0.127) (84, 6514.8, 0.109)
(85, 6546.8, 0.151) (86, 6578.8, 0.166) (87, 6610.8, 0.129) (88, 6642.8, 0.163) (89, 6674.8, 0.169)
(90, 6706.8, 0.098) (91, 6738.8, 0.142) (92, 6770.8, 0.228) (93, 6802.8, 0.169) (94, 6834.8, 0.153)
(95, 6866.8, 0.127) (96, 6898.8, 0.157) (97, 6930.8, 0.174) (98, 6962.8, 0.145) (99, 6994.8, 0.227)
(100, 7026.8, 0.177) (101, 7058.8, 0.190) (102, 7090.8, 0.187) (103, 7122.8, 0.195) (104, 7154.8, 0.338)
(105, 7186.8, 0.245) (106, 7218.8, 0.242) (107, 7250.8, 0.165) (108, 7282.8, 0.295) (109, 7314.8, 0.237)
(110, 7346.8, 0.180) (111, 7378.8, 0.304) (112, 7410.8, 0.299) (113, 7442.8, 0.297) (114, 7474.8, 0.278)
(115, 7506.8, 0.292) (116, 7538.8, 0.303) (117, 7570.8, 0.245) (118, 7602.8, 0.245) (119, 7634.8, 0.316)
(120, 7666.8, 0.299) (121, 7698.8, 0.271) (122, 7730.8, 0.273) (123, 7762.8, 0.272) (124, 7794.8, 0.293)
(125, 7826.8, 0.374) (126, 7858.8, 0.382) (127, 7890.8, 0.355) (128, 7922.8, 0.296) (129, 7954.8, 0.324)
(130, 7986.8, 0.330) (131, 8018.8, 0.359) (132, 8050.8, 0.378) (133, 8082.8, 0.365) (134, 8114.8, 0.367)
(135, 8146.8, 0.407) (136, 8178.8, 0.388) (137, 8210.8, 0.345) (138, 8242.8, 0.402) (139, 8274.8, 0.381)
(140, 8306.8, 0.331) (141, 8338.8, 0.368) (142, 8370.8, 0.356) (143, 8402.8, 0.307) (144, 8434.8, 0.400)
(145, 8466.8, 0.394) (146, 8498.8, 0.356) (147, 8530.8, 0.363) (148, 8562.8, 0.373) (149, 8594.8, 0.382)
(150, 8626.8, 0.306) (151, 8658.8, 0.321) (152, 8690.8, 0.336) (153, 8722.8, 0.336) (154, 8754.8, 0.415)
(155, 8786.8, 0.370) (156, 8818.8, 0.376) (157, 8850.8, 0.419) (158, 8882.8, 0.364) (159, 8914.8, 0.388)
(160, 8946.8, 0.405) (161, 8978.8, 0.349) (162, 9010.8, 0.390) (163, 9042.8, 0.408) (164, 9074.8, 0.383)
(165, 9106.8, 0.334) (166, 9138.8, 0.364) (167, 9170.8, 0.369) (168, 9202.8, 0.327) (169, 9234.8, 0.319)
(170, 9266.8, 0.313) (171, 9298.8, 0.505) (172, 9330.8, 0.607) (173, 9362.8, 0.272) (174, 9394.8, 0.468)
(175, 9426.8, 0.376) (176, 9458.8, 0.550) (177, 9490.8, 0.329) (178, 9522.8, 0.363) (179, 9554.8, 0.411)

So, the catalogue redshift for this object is 0.789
